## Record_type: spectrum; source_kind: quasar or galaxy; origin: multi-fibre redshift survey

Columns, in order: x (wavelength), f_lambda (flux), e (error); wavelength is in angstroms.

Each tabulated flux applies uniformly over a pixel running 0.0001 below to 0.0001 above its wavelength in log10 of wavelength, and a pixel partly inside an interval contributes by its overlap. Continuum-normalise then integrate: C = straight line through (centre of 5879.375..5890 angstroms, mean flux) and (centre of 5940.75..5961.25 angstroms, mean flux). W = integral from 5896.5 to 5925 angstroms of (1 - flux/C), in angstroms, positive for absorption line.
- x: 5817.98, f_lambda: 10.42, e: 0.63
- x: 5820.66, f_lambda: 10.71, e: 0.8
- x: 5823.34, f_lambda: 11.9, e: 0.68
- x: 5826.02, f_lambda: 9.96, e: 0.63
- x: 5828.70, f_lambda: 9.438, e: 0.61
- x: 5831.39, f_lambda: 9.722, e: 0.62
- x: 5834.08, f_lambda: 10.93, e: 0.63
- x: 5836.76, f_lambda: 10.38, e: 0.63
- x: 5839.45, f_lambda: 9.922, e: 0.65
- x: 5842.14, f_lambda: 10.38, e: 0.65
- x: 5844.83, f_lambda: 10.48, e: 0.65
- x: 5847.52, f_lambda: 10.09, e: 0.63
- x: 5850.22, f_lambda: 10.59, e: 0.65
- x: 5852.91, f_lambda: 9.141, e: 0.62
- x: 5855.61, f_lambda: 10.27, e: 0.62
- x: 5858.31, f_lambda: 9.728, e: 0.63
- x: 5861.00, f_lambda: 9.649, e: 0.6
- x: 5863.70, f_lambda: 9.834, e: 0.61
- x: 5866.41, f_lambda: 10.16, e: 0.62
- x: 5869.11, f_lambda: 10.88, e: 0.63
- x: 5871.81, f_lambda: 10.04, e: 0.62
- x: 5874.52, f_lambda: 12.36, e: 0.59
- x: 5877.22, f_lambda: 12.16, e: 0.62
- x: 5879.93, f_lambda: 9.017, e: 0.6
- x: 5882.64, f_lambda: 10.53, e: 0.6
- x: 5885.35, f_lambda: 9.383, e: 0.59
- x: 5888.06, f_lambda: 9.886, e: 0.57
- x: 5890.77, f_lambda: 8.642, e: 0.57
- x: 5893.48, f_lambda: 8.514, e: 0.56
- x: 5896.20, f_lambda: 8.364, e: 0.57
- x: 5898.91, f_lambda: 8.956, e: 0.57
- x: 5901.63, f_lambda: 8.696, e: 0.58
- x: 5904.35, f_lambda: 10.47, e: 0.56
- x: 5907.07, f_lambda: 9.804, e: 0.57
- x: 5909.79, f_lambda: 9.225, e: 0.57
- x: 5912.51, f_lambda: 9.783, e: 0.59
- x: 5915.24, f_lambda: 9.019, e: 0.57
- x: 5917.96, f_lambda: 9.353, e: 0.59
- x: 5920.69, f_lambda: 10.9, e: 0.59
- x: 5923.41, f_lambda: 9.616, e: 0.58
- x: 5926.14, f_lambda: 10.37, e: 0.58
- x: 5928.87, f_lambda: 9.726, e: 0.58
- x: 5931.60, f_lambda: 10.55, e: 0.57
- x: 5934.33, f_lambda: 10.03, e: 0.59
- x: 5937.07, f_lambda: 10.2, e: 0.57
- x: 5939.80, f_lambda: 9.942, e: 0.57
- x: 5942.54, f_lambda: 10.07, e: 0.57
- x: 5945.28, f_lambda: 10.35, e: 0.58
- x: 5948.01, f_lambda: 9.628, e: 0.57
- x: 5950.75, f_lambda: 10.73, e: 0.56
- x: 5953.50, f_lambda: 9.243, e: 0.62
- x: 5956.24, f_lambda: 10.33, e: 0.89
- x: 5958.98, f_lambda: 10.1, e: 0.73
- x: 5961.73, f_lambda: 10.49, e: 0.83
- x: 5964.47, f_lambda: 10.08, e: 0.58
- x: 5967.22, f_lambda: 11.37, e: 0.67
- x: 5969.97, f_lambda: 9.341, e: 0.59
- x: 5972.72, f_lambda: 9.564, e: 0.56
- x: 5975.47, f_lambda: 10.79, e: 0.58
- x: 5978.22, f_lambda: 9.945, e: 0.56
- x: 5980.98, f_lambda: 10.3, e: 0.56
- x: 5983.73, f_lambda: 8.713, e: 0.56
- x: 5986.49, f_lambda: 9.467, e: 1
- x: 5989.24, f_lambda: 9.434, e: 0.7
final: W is 0.88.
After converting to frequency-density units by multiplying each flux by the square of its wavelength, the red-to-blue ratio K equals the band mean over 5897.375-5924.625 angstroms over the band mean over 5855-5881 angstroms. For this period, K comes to 0.93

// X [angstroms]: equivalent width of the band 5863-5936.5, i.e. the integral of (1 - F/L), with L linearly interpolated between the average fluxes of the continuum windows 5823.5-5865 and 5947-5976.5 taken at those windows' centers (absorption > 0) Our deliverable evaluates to 1.8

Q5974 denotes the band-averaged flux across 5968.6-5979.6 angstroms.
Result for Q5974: 9.91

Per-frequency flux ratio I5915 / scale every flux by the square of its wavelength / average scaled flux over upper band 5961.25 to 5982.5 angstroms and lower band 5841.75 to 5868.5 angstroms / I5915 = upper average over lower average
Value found 1.06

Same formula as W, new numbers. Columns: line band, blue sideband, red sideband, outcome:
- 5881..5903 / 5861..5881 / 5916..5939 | 2.7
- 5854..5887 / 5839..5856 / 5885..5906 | -2.4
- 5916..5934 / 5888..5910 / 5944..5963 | -0.8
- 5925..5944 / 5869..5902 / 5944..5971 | -0.1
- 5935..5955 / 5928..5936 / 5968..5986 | 0.0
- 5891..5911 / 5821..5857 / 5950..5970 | 2.2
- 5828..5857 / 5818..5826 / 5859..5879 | 1.8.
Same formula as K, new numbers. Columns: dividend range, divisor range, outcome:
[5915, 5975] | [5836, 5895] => 1.03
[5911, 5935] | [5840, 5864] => 1.01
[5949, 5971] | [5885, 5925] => 1.11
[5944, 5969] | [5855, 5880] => 1.01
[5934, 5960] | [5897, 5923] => 1.07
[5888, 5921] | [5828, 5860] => 0.94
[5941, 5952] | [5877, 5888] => 1.04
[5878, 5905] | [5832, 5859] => 0.92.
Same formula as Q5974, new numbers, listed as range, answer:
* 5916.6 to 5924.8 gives 9.96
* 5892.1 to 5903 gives 8.63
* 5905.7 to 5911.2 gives 9.52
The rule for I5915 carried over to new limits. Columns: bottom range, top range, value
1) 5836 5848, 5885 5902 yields 0.88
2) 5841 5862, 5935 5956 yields 1.03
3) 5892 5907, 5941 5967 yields 1.14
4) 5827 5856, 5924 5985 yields 1.04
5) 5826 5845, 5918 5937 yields 1.03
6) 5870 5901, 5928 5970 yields 1.06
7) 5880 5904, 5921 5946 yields 1.12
